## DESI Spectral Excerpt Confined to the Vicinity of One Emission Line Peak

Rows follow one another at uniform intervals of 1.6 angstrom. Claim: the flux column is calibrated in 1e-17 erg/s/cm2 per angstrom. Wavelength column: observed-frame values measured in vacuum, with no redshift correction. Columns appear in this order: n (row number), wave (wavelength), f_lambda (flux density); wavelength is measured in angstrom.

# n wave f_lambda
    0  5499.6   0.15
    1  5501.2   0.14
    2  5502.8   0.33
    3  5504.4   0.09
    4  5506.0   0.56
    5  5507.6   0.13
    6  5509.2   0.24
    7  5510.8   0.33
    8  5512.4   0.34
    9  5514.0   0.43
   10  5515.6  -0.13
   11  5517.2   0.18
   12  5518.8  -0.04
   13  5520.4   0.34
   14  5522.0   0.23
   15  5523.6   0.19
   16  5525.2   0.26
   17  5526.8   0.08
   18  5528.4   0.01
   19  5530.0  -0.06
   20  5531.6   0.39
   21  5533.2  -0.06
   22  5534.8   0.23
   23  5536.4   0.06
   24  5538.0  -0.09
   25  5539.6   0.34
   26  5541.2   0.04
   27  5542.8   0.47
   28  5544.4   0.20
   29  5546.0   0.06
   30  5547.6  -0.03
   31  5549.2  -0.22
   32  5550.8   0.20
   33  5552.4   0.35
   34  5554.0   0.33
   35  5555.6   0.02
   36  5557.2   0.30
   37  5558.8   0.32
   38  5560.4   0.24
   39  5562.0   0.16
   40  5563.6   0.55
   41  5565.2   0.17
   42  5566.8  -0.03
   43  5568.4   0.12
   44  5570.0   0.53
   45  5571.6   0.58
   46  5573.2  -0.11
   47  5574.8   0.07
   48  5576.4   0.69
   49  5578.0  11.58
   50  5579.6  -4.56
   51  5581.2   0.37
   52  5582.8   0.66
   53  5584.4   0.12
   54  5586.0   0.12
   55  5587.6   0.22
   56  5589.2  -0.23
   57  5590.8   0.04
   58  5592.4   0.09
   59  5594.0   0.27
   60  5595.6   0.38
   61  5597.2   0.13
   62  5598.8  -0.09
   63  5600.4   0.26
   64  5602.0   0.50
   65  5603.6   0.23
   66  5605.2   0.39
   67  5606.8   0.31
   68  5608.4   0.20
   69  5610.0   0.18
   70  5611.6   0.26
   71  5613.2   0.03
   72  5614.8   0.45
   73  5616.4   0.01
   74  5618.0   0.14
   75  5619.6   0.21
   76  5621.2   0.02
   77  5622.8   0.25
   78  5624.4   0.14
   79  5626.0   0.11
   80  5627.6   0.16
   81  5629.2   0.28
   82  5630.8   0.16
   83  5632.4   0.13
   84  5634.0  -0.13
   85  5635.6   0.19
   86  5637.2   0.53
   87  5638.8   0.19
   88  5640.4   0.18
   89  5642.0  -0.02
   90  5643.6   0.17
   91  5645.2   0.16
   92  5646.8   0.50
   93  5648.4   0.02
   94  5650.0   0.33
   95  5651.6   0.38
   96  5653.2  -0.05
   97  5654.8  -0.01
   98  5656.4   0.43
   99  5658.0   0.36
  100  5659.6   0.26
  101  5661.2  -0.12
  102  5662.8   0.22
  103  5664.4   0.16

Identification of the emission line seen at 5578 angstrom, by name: Mg II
